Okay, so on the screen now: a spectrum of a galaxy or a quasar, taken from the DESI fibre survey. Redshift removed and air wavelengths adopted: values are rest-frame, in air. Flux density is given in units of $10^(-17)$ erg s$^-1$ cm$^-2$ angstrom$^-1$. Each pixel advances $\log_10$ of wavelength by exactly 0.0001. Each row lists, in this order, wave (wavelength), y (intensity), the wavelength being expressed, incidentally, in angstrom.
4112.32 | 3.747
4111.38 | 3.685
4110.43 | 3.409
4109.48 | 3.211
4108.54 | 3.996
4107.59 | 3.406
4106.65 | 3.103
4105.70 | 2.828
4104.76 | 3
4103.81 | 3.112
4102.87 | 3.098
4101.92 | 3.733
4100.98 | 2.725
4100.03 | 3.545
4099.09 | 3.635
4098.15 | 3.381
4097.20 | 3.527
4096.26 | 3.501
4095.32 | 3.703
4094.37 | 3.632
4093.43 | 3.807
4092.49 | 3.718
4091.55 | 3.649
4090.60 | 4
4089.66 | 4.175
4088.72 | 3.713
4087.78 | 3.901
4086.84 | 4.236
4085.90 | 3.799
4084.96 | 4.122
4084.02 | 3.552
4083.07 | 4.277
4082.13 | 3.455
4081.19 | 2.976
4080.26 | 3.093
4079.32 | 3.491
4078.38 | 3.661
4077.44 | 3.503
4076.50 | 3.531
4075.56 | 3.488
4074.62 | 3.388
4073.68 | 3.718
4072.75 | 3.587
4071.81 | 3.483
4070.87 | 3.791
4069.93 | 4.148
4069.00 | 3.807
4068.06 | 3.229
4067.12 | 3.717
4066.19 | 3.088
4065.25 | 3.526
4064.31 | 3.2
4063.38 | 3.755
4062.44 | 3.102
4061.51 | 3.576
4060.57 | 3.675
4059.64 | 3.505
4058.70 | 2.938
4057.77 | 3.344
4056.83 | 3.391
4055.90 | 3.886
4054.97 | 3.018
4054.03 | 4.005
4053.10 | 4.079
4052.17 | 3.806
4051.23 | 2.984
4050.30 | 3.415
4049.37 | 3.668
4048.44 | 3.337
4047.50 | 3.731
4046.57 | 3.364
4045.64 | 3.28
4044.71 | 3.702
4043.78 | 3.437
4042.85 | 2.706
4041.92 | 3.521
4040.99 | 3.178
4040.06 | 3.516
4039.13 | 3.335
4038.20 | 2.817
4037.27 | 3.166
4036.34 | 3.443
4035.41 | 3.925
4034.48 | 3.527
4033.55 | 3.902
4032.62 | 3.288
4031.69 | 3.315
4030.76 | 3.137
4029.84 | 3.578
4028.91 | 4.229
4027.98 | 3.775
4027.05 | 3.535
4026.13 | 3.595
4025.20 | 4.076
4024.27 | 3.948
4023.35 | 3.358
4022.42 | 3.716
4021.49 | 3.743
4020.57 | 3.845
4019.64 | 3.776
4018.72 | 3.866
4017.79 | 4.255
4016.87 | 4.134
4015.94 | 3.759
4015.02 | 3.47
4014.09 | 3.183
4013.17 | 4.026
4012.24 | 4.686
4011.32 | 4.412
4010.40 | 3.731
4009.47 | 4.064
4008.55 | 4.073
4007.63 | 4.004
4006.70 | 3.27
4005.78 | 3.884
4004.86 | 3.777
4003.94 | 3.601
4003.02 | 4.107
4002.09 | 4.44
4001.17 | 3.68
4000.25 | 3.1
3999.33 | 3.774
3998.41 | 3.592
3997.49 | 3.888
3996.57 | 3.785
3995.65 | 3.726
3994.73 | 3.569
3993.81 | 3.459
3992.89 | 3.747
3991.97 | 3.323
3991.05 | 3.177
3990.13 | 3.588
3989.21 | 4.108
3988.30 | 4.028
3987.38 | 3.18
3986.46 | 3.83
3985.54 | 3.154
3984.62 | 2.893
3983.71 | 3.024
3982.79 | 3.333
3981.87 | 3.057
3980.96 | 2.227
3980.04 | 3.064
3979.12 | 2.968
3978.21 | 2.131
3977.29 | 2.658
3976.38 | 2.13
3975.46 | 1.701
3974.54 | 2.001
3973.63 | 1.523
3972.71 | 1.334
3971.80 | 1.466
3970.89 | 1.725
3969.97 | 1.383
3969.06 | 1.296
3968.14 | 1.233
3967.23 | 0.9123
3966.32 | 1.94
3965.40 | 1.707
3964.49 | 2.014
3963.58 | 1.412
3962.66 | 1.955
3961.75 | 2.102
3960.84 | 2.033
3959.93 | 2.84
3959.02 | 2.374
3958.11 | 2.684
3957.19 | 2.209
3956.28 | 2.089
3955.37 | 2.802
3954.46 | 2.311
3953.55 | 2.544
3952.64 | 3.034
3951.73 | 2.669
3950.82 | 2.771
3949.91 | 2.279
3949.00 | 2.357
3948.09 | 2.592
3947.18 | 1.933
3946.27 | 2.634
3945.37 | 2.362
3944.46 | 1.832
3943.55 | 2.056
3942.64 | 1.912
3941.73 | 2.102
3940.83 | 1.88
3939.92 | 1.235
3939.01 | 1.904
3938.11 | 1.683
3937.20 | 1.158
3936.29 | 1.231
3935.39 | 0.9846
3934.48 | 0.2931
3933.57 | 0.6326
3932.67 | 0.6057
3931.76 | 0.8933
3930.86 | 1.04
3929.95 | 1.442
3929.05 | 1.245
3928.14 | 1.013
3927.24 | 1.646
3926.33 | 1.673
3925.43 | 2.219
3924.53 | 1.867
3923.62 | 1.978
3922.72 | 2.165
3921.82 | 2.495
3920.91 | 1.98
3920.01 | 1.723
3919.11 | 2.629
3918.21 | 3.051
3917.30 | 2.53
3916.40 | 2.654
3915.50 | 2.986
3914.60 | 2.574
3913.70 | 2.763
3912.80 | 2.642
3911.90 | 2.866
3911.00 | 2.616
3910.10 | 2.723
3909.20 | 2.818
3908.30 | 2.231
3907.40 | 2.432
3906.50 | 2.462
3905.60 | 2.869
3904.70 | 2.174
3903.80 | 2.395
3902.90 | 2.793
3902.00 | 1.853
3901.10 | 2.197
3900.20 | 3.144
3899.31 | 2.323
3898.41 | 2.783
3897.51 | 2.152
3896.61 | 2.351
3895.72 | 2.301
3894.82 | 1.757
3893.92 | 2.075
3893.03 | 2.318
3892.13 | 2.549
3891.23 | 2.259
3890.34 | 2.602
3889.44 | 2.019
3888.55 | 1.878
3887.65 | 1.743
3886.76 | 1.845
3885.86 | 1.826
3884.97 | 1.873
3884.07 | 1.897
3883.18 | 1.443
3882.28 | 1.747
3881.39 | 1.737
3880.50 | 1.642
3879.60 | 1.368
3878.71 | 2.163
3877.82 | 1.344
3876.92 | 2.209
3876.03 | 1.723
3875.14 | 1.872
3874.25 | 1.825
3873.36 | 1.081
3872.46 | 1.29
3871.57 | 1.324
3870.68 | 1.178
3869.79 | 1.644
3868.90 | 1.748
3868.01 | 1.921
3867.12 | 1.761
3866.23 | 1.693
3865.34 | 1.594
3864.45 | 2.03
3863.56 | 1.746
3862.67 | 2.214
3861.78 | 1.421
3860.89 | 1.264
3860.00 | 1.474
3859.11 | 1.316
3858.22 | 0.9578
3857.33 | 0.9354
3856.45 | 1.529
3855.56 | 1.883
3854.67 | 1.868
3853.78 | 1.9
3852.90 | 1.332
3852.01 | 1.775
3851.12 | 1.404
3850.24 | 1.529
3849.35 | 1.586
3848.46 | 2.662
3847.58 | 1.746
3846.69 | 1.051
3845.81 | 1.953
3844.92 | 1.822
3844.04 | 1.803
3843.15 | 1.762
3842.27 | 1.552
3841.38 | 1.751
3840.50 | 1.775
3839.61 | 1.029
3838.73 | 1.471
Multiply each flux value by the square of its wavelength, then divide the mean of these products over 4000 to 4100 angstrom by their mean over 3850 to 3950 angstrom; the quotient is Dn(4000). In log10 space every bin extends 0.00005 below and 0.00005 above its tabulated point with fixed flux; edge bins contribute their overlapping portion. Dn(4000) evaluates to 2.0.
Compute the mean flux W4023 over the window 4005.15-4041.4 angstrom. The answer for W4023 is 3.71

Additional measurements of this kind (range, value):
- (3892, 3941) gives 2.05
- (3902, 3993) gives 2.22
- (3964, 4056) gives 3.29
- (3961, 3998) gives 2.59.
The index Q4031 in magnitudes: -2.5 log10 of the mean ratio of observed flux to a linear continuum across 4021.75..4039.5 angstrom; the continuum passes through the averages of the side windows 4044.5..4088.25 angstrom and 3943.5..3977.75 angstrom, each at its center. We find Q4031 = -0.17 mag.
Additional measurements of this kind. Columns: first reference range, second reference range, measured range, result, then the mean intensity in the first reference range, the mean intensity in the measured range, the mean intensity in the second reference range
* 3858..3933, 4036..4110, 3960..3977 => 0.47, 1.99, 1.7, 3.5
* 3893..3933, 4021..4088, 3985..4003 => -0.22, 2.21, 3.65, 3.54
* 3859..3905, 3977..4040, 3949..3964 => 0.21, 1.91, 2.38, 3.59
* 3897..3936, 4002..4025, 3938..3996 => 0.25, 2.1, 2.43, 3.88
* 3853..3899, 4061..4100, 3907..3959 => 0.11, 1.78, 2.07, 3.62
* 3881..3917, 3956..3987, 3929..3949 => 0.40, 2.32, 1.56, 2.19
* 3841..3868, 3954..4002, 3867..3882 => 0.11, 1.65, 1.64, 2.66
